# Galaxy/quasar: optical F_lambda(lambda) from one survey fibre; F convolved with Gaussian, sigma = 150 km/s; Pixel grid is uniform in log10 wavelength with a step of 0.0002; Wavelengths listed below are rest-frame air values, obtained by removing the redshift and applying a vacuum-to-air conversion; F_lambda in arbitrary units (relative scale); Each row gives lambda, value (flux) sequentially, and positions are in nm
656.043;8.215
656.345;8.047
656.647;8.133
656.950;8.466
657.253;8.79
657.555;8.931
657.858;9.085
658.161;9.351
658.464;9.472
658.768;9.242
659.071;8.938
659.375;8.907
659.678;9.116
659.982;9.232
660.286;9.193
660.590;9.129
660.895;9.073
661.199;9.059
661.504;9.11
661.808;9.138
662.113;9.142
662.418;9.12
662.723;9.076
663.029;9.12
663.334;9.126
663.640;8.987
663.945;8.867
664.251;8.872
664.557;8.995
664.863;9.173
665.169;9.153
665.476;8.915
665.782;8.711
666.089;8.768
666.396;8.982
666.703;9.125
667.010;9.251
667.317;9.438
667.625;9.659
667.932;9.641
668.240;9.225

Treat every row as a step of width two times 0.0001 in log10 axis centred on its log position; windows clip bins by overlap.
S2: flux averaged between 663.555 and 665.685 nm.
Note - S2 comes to 8.99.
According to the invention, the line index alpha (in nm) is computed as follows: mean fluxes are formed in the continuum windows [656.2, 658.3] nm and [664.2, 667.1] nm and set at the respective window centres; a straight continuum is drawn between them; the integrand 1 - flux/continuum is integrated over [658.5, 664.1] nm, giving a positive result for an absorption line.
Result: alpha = -0.17 nm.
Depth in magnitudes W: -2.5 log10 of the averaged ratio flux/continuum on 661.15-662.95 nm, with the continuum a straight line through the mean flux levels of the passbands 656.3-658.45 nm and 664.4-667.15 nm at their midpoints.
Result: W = -0.02 mag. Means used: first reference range 8.77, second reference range 9.01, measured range 9.11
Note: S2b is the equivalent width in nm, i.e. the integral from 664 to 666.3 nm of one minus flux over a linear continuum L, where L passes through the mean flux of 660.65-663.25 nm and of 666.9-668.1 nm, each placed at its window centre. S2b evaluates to 0.097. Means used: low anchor 9.1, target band 8.94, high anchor 9.5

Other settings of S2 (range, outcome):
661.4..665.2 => 9.07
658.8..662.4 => 9.1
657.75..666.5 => 9.07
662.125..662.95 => 9.1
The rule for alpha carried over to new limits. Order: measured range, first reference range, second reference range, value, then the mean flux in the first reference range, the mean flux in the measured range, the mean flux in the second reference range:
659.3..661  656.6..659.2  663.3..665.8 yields -0.03 nm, 8.97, 9.12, 8.99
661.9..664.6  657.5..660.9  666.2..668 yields 0.06 nm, 9.15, 9.04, 9.32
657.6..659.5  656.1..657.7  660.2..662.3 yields -0.10 nm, 8.46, 9.15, 9.12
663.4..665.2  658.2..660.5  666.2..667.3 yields 0.03 nm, 9.17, 9.01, 9.15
